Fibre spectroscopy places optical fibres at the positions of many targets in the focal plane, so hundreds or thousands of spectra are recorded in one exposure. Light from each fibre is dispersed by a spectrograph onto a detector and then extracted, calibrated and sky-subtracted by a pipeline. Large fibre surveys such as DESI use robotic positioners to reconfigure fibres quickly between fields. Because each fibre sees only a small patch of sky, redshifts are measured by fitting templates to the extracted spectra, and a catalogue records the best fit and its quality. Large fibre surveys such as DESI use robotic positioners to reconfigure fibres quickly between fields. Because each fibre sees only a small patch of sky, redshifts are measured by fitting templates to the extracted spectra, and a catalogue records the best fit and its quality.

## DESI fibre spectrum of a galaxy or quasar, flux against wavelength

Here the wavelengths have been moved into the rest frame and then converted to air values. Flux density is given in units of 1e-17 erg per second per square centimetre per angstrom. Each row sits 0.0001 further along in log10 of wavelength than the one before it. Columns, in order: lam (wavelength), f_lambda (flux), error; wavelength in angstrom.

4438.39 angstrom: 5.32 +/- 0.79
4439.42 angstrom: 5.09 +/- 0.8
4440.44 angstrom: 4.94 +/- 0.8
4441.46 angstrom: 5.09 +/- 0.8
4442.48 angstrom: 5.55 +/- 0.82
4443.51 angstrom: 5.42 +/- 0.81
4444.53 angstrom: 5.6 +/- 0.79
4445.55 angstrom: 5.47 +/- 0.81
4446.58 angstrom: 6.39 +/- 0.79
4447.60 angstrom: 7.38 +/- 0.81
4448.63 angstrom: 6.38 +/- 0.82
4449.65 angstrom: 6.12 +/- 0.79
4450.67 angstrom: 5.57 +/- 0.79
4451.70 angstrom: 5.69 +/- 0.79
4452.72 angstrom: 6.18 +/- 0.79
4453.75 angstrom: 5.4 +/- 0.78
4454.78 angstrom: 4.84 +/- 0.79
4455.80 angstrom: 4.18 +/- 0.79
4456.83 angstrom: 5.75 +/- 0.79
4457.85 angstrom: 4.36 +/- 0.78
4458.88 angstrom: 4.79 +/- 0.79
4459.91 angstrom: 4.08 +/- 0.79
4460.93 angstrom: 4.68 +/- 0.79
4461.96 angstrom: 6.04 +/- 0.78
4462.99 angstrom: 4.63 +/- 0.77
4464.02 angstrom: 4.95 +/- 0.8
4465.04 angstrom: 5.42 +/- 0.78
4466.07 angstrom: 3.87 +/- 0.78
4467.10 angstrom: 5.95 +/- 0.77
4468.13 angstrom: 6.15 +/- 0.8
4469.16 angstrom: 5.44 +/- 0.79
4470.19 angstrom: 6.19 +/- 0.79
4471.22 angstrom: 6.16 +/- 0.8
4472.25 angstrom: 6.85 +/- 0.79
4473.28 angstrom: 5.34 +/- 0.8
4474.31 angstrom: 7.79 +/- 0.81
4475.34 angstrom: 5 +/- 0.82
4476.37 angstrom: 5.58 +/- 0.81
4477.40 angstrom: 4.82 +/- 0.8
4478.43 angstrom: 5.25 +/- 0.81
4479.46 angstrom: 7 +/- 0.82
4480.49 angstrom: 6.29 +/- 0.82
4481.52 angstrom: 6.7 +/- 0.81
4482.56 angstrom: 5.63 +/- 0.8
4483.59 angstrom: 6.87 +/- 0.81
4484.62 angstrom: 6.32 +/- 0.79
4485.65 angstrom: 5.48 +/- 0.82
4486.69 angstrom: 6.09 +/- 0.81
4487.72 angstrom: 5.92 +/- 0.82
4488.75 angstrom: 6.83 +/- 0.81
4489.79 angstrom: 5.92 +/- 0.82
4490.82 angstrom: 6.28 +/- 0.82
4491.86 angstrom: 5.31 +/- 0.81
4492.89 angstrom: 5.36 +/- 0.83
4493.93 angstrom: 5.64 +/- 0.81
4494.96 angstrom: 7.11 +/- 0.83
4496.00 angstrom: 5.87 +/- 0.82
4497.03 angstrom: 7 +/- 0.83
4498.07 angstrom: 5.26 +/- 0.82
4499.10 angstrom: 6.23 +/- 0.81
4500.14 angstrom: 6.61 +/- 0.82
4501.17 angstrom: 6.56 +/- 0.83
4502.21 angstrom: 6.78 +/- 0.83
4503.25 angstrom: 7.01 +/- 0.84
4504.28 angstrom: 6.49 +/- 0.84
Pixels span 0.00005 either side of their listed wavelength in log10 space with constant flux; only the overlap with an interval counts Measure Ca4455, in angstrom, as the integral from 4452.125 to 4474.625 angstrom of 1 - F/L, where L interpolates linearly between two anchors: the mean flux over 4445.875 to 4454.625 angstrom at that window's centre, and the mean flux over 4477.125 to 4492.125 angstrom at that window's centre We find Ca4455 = 2.5 angstrom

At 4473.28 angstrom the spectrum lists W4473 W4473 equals 5.34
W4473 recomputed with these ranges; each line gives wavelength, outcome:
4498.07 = 5.26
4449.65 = 6.12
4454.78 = 4.84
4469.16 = 5.44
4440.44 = 4.94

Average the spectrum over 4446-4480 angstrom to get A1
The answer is 5.58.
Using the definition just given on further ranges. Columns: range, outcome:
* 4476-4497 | 6.04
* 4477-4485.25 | 6.12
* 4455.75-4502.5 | 5.8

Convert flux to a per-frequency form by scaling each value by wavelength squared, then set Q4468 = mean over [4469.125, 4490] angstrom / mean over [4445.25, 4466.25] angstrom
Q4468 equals 1.15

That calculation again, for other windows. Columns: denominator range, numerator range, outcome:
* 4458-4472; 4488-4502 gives 1.19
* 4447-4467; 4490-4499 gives 1.15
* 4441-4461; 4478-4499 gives 1.14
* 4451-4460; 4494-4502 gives 1.27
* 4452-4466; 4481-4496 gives 1.24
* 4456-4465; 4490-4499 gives 1.24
